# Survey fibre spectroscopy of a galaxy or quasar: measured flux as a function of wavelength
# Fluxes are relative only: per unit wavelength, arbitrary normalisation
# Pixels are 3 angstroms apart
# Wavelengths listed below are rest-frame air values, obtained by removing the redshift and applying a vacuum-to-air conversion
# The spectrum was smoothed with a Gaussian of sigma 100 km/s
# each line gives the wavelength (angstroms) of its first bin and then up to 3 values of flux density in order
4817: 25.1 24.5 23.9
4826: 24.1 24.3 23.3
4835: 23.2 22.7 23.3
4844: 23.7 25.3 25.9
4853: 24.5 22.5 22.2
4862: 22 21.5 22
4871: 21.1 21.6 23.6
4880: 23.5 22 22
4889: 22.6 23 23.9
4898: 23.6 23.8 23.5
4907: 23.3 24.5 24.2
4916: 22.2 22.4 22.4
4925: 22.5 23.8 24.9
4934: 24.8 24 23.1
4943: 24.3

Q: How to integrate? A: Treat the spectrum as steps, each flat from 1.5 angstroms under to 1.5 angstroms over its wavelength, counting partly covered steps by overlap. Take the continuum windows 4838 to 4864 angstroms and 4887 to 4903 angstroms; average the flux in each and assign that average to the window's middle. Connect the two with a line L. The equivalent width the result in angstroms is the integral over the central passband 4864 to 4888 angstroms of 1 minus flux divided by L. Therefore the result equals 1.3 angstroms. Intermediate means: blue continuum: 23.6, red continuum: 23.3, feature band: 22.2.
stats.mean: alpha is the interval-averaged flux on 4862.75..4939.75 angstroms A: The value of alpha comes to 23.1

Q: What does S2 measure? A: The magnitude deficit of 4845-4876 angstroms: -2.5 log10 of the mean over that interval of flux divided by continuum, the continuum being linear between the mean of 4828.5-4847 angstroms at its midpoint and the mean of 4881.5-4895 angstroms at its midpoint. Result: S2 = 0.010 mag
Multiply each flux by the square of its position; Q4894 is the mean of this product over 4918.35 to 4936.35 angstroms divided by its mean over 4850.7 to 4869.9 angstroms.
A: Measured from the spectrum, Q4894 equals 1.1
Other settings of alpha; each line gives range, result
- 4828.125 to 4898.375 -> 23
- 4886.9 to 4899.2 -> 23.2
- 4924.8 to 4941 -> 24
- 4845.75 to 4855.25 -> 25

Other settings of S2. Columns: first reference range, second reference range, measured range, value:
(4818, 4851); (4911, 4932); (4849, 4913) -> 0.03 mag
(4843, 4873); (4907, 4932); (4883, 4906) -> 0.00 mag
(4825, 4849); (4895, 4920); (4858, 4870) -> 0.09 mag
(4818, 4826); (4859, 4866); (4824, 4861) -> -0.03 mag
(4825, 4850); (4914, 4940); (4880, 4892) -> 0.05 mag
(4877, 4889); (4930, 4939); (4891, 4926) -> 0.01 mag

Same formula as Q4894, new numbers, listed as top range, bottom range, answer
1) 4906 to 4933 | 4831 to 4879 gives 1.04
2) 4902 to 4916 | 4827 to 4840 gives 1.04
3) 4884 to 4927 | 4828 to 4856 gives 0.99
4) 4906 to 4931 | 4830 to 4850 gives 1.01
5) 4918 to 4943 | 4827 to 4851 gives 1.02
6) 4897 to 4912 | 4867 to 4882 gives 1.08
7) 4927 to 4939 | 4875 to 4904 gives 1.07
